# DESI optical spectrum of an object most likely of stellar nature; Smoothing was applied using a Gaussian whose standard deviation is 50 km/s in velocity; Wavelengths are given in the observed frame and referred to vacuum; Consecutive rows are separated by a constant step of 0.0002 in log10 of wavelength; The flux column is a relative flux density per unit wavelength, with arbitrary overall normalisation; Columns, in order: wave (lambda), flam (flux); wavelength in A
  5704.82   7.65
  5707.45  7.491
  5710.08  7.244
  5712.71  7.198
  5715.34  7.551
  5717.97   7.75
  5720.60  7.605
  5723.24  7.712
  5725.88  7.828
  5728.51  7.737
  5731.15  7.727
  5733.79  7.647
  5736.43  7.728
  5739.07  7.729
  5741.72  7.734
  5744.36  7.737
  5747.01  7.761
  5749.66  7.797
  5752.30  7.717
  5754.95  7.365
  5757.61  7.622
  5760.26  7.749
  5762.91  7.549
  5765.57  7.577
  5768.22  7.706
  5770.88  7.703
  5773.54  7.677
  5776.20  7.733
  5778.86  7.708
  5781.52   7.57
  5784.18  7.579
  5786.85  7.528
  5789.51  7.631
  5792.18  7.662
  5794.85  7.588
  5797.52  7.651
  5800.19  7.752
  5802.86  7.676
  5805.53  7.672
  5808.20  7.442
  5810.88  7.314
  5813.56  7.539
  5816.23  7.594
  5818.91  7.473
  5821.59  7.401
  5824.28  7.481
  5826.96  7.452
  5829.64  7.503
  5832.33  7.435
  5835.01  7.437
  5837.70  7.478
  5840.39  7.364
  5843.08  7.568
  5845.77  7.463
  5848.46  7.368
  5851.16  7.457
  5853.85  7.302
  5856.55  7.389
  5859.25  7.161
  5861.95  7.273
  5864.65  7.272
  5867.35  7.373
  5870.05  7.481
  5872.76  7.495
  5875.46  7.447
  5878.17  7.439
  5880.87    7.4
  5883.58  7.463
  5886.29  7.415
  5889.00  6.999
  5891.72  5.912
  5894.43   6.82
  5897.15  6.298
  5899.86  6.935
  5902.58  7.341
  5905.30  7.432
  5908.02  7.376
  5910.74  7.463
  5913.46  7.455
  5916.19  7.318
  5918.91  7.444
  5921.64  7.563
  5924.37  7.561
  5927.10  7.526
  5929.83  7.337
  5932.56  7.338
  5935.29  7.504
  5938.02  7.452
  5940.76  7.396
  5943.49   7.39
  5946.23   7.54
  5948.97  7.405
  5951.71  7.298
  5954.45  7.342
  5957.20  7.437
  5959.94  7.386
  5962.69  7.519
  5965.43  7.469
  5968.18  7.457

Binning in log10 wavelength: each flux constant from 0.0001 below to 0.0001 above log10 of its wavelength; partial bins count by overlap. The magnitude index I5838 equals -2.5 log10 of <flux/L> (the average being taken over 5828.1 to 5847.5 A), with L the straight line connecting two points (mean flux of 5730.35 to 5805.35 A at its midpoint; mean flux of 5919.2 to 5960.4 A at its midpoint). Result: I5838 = 0.02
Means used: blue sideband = 7.66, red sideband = 7.43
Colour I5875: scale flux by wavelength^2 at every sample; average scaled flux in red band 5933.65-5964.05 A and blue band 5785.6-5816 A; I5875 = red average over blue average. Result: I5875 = 1.0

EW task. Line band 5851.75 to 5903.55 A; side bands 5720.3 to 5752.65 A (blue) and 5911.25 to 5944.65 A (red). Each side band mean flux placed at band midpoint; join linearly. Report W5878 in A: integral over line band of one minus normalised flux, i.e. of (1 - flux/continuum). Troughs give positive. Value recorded 2.39 A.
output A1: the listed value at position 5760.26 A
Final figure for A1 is 7.749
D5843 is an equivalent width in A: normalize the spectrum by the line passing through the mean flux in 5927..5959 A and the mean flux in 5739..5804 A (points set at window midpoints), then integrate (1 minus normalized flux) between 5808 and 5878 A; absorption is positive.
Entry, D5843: 1.2 A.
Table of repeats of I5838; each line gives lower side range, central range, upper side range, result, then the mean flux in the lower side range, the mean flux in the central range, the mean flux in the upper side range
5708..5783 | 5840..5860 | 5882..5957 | 0.005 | 7.65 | 7.39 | 7.27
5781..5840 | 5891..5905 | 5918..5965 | 0.109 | 7.54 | 6.75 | 7.44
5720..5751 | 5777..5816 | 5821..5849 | -0.005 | 7.73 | 7.6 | 7.45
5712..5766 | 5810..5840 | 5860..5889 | 0.003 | 7.66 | 7.46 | 7.38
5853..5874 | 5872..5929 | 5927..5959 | 0.020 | 7.34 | 7.24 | 7.41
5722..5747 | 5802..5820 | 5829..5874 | -0.002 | 7.73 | 7.53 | 7.4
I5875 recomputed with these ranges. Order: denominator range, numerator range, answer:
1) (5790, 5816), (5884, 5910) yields 0.95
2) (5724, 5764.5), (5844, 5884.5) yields 1.00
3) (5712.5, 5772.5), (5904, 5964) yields 1.03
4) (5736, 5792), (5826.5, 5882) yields 1.00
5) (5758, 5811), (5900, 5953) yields 1.02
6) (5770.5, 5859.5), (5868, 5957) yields 1.00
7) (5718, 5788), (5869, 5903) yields 0.97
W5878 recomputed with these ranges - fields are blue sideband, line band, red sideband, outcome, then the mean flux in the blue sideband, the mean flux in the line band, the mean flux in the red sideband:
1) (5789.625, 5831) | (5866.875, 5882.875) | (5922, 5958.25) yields 0.10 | 7.55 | 7.45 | 7.43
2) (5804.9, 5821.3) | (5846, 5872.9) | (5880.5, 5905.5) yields -0.63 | 7.49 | 7.35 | 6.96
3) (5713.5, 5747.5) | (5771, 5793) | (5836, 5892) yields -0.23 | 7.7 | 7.64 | 7.34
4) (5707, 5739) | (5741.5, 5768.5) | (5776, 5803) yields -0.13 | 7.61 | 7.66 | 7.64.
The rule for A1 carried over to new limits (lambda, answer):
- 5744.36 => 7.737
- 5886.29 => 7.415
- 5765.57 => 7.577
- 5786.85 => 7.528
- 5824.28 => 7.481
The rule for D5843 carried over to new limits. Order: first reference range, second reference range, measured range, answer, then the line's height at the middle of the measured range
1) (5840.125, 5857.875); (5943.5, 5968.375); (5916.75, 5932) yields -0.1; 7.42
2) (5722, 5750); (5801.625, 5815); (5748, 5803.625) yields -0.2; 7.62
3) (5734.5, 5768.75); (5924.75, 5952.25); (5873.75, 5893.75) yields 0.9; 7.5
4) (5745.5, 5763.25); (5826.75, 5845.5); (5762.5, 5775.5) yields -0.1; 7.62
